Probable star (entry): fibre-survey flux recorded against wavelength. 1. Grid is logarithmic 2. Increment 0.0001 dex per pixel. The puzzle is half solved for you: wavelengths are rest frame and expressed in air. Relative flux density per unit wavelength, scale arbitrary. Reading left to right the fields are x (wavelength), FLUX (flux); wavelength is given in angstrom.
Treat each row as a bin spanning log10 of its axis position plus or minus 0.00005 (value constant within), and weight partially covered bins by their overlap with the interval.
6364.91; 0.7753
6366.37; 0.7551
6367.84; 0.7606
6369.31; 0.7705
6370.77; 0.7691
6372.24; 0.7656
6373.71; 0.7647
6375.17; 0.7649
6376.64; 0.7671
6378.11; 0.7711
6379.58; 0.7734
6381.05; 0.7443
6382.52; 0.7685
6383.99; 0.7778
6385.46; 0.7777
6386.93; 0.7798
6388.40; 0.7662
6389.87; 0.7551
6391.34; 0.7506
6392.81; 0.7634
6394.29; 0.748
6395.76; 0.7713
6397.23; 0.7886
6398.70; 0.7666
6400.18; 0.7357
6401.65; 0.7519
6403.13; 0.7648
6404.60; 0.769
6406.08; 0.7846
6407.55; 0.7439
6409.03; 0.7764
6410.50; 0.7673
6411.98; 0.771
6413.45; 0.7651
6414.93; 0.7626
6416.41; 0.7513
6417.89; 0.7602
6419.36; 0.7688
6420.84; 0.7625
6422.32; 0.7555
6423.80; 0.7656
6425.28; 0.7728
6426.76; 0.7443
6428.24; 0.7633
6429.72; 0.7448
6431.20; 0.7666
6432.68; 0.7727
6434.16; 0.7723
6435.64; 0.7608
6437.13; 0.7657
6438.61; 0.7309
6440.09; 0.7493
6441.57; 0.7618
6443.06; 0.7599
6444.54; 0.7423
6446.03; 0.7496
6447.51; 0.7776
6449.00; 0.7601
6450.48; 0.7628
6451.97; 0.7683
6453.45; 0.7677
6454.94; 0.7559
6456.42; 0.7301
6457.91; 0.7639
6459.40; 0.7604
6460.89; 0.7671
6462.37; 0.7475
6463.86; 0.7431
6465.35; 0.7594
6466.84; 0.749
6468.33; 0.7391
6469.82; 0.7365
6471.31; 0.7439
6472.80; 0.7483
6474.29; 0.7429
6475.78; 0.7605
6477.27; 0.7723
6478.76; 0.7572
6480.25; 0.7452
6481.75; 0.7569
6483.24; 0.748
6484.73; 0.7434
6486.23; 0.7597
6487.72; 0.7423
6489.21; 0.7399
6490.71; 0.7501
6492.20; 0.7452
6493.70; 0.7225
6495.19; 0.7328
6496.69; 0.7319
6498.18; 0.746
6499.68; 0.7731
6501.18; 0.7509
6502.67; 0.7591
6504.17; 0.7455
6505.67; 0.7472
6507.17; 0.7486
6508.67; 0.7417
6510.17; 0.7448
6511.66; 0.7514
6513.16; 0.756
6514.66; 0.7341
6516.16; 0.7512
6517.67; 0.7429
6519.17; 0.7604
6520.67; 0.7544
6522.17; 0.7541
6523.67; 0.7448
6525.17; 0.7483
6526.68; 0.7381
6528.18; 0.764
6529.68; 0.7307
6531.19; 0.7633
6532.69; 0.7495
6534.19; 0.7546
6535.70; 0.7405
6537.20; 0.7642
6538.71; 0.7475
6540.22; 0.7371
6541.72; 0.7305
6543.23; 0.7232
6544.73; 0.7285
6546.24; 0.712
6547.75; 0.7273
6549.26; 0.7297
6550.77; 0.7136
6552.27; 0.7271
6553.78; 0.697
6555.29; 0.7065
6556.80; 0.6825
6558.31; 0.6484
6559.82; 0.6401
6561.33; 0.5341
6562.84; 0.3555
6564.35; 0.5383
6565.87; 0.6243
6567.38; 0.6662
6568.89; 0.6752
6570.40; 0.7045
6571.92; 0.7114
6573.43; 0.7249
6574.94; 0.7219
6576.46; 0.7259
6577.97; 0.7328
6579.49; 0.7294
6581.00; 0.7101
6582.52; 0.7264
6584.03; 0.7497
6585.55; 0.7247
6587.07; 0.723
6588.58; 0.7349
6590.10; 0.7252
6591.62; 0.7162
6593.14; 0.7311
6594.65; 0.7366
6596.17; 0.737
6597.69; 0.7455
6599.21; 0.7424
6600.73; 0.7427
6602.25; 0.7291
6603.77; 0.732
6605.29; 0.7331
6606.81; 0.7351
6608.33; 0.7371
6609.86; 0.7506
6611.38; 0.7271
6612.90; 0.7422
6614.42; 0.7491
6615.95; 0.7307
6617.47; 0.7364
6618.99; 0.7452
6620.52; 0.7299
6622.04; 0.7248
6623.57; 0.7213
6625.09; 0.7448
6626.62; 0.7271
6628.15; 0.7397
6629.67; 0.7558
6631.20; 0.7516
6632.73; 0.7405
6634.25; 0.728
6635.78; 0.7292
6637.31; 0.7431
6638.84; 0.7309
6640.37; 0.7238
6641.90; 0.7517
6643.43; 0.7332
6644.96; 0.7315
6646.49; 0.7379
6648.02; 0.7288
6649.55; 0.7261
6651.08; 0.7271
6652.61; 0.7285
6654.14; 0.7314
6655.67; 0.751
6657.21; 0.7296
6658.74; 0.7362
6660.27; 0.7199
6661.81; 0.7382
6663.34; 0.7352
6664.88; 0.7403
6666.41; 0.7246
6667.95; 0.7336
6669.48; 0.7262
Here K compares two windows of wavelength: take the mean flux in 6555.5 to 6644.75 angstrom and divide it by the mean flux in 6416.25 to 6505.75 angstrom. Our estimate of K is 0.94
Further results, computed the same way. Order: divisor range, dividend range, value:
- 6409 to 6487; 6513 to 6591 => 0.94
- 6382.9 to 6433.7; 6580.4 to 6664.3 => 0.96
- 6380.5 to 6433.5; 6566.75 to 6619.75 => 0.95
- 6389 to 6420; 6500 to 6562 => 0.96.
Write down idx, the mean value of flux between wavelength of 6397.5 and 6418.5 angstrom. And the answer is 0.763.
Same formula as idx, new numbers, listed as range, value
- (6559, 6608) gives 0.696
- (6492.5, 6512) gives 0.746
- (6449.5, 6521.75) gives 0.75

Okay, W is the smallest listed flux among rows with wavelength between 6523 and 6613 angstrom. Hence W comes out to 0.3555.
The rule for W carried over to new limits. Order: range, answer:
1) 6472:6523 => 0.7225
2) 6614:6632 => 0.7213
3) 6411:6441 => 0.7309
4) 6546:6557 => 0.6825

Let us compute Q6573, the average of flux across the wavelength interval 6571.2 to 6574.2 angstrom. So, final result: 0.72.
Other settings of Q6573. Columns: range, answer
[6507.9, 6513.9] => 0.749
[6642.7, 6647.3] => 0.734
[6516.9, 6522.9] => 0.752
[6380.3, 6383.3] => 0.756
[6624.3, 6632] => 0.743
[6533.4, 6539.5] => 0.751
